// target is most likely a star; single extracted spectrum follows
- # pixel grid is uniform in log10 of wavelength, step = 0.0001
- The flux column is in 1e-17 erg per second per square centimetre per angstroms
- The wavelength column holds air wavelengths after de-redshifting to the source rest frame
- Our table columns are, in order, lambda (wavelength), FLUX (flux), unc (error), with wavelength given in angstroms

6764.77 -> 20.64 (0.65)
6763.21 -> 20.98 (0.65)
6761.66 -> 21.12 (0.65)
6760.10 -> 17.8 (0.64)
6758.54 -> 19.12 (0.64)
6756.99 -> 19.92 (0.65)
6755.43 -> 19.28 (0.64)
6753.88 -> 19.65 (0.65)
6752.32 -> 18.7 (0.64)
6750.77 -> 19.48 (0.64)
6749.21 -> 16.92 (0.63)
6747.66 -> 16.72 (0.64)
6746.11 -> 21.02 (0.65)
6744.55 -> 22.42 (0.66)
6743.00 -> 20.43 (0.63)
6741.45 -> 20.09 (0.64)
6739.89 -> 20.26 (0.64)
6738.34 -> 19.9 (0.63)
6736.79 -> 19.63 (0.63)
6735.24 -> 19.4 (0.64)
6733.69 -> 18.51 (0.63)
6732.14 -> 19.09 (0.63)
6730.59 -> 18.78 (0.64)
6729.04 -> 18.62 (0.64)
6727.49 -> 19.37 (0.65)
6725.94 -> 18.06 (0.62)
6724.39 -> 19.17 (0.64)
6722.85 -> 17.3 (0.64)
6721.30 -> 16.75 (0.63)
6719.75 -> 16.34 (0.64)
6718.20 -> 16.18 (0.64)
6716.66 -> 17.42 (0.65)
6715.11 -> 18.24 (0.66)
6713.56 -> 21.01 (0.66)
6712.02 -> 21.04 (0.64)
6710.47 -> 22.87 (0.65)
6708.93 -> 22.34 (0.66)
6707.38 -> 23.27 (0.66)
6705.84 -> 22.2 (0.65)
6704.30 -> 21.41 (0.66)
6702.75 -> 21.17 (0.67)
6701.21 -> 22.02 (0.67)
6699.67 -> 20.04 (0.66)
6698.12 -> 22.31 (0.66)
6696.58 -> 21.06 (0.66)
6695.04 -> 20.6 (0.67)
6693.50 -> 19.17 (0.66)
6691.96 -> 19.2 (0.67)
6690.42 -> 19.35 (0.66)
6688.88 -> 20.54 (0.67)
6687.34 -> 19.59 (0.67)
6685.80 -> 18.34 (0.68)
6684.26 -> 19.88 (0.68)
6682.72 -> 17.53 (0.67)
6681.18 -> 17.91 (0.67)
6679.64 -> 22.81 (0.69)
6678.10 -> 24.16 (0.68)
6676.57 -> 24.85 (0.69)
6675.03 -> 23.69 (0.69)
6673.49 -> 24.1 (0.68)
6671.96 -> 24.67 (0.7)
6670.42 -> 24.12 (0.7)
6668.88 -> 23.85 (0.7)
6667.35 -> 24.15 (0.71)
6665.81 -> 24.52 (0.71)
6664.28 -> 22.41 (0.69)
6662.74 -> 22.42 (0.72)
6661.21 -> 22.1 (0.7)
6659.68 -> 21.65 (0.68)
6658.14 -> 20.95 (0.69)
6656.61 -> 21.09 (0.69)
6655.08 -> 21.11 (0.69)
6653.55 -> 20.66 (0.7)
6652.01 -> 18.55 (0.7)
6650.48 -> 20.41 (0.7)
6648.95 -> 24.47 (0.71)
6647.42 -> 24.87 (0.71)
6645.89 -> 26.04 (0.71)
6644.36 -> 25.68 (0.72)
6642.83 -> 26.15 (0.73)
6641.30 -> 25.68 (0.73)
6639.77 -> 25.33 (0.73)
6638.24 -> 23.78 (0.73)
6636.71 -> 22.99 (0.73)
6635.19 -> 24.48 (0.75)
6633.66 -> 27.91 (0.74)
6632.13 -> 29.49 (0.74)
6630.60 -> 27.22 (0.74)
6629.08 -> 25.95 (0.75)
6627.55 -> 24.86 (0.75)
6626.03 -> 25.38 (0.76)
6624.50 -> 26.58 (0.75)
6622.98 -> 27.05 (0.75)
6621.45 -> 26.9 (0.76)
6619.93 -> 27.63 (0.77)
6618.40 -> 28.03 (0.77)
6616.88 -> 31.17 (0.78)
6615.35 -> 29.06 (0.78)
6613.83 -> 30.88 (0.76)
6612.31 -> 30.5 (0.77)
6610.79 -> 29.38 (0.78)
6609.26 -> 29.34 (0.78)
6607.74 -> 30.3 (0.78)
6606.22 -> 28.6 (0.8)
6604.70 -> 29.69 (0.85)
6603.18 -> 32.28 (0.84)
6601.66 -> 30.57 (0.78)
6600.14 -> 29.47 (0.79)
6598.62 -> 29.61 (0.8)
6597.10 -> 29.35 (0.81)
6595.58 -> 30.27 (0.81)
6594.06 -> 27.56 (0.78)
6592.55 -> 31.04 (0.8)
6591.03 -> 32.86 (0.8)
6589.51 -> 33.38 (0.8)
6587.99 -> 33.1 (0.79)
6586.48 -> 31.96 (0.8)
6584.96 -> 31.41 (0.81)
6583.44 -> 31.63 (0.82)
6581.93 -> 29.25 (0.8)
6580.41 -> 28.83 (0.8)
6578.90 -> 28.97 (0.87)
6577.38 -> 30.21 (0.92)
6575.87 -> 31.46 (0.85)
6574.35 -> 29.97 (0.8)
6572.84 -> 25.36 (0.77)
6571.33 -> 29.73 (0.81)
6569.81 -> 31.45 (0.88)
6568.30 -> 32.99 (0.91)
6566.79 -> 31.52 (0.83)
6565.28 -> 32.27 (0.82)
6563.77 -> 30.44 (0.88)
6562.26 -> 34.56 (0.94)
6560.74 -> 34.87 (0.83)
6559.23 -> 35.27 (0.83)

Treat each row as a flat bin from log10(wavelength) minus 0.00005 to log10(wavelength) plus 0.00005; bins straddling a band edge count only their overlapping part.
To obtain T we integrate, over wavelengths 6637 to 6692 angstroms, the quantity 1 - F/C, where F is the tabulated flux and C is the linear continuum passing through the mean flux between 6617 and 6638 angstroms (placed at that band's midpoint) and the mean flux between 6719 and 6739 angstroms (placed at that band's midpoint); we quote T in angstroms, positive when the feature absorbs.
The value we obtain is 2.8 angstroms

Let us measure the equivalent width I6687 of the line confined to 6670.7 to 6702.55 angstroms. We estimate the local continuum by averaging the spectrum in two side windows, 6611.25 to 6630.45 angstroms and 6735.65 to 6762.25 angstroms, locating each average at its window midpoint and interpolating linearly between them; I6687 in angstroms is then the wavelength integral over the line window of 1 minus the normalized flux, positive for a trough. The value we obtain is 3.32 angstroms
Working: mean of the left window 27.8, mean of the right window 19.5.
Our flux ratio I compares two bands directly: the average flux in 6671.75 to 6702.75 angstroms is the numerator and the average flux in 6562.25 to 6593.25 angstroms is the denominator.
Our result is 0.68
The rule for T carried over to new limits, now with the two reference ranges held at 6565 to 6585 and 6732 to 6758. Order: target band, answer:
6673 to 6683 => 0.61 angstroms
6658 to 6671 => 0.85 angstroms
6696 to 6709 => 0.27 angstroms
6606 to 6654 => 0.76 angstroms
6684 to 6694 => 1.57 angstroms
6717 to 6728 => 1.77 angstroms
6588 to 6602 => -0.76 angstroms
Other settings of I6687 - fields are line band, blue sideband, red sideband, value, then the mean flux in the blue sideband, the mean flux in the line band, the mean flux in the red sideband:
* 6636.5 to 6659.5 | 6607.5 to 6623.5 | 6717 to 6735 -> 2.4 angstroms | 29.1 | 23.1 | 18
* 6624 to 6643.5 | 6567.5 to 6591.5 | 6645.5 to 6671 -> -0.6 angstroms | 30.8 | 25.8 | 22.5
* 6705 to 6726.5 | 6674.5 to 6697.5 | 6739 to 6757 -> 0.7 angstroms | 20.6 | 19.5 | 19.6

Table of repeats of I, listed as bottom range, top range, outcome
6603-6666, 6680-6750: 0.76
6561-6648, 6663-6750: 0.71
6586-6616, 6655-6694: 0.71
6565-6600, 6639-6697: 0.73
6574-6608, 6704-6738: 0.64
